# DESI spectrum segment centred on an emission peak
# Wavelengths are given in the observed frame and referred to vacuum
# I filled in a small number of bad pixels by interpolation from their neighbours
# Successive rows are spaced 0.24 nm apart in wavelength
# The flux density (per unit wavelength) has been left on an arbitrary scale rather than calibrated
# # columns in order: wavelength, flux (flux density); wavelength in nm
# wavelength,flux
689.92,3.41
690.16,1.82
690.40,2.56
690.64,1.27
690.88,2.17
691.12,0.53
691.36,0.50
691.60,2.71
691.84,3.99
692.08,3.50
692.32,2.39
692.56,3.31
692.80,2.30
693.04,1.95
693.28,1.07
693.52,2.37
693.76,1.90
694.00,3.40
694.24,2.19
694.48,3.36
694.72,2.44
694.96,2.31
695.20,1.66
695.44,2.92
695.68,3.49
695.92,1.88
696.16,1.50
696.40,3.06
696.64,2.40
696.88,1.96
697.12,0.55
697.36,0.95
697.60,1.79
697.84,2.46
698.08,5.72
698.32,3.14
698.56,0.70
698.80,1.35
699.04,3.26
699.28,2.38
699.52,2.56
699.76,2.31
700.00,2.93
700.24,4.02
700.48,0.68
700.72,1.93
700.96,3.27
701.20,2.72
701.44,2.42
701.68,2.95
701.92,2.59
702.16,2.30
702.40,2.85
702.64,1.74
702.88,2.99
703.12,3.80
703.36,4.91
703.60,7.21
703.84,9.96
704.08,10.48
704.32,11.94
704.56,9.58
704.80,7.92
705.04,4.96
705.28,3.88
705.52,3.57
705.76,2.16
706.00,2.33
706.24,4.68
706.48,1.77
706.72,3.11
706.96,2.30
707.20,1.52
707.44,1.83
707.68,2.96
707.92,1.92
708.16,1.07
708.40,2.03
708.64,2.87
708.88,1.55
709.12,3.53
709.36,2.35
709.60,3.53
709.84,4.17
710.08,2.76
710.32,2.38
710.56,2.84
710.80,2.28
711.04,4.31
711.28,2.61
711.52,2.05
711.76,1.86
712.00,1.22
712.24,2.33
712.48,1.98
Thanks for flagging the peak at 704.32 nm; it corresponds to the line [O II] 3727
